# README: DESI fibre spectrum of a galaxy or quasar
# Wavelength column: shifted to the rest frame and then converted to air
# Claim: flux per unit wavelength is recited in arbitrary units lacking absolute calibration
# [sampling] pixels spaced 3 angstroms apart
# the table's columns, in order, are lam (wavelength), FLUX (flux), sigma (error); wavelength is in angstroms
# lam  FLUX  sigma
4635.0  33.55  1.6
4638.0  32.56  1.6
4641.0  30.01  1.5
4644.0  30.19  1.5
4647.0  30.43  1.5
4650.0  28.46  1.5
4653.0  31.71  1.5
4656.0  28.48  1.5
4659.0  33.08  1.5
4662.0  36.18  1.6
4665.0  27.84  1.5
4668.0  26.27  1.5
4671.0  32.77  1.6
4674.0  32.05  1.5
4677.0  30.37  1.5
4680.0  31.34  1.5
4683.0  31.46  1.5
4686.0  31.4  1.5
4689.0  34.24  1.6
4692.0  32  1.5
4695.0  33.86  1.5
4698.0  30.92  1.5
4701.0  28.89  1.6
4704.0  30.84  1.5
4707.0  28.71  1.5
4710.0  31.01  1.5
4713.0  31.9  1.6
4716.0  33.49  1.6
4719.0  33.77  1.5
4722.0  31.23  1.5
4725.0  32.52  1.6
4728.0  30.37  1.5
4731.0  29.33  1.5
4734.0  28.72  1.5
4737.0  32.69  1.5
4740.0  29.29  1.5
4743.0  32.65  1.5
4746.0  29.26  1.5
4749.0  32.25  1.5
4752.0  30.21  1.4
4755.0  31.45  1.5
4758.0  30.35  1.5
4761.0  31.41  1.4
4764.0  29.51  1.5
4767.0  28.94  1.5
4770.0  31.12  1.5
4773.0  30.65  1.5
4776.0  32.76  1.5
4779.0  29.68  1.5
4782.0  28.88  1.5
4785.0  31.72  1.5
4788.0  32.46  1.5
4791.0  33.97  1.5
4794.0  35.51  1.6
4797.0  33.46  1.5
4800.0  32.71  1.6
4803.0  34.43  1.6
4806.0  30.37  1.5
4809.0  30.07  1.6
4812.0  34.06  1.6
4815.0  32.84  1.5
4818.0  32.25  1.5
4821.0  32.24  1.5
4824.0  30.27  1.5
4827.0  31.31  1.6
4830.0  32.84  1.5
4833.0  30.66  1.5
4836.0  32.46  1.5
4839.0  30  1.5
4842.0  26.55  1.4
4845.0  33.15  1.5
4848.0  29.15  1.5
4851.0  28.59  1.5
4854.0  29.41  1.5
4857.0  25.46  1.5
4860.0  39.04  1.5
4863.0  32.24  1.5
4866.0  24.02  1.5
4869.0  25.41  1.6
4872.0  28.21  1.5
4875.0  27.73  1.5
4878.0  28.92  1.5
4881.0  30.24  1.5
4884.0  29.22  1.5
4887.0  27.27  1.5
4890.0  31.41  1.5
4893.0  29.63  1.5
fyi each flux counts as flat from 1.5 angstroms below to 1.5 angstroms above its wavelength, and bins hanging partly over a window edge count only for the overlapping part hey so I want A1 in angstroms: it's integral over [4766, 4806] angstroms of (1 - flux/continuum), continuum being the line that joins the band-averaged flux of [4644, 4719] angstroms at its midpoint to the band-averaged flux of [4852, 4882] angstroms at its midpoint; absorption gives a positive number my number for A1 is -2.7 angstroms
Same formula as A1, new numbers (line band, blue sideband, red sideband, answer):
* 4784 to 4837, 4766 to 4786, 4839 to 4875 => -4.36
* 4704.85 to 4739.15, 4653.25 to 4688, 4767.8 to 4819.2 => 0.35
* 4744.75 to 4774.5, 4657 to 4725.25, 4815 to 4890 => 0.32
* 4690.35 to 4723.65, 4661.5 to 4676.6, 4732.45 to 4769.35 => -1.00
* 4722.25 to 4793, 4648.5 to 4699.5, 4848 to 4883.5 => -1.40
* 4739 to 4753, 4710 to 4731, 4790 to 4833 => 0.56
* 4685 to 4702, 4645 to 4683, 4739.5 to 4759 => -0.65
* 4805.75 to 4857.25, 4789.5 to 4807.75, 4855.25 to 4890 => 1.07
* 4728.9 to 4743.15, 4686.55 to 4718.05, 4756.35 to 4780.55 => 0.34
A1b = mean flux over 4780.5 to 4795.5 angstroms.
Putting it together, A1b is 32.5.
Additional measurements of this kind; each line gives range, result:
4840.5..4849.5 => 29.6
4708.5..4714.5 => 31.5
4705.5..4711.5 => 29.9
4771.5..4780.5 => 31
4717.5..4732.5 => 31.4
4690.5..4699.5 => 32.3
